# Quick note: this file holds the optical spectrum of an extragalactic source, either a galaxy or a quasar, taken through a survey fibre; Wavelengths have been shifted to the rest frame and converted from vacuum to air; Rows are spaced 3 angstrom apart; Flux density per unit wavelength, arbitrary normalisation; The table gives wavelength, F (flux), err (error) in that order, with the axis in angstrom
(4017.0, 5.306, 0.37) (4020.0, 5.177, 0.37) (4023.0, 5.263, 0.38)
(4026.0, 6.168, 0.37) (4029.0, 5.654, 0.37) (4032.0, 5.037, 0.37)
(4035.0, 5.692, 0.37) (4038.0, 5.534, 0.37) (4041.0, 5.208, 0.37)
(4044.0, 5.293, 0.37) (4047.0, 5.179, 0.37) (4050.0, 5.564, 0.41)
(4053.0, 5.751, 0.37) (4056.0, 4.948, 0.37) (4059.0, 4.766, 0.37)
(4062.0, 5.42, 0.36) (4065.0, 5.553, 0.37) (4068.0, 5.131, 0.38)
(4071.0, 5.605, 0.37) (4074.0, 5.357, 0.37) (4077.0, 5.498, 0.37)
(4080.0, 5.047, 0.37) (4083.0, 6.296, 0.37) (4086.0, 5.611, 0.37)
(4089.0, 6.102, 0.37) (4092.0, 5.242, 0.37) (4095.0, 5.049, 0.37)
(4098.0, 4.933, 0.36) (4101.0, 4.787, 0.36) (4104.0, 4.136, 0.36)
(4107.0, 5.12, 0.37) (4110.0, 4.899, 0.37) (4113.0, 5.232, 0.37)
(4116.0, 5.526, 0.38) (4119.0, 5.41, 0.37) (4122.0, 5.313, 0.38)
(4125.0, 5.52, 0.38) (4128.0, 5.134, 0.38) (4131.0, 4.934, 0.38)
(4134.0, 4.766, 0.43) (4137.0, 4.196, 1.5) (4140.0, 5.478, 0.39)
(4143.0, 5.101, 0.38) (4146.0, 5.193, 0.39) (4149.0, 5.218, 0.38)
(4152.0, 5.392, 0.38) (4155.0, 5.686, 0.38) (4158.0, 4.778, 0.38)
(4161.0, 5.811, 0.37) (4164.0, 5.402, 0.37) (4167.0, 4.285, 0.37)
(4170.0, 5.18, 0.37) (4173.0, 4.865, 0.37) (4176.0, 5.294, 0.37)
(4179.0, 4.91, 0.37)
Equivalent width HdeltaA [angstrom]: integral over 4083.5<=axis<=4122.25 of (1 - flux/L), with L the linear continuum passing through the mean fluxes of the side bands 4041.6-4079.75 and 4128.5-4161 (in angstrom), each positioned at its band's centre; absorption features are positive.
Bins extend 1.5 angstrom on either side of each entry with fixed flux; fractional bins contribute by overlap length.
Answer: 0.1 angstrom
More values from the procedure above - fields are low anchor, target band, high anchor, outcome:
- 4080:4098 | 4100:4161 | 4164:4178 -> 1.5 angstrom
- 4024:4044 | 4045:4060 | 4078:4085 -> 0.8 angstrom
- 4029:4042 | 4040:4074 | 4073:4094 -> 1.1 angstrom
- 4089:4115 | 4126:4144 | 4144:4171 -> 0.6 angstrom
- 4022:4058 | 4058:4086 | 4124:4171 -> -0.5 angstrom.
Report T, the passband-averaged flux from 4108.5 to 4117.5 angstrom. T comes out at 5.22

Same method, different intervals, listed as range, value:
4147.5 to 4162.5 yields 5.38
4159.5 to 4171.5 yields 5.17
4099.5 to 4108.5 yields 4.68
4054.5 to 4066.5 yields 5.17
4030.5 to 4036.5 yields 5.36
